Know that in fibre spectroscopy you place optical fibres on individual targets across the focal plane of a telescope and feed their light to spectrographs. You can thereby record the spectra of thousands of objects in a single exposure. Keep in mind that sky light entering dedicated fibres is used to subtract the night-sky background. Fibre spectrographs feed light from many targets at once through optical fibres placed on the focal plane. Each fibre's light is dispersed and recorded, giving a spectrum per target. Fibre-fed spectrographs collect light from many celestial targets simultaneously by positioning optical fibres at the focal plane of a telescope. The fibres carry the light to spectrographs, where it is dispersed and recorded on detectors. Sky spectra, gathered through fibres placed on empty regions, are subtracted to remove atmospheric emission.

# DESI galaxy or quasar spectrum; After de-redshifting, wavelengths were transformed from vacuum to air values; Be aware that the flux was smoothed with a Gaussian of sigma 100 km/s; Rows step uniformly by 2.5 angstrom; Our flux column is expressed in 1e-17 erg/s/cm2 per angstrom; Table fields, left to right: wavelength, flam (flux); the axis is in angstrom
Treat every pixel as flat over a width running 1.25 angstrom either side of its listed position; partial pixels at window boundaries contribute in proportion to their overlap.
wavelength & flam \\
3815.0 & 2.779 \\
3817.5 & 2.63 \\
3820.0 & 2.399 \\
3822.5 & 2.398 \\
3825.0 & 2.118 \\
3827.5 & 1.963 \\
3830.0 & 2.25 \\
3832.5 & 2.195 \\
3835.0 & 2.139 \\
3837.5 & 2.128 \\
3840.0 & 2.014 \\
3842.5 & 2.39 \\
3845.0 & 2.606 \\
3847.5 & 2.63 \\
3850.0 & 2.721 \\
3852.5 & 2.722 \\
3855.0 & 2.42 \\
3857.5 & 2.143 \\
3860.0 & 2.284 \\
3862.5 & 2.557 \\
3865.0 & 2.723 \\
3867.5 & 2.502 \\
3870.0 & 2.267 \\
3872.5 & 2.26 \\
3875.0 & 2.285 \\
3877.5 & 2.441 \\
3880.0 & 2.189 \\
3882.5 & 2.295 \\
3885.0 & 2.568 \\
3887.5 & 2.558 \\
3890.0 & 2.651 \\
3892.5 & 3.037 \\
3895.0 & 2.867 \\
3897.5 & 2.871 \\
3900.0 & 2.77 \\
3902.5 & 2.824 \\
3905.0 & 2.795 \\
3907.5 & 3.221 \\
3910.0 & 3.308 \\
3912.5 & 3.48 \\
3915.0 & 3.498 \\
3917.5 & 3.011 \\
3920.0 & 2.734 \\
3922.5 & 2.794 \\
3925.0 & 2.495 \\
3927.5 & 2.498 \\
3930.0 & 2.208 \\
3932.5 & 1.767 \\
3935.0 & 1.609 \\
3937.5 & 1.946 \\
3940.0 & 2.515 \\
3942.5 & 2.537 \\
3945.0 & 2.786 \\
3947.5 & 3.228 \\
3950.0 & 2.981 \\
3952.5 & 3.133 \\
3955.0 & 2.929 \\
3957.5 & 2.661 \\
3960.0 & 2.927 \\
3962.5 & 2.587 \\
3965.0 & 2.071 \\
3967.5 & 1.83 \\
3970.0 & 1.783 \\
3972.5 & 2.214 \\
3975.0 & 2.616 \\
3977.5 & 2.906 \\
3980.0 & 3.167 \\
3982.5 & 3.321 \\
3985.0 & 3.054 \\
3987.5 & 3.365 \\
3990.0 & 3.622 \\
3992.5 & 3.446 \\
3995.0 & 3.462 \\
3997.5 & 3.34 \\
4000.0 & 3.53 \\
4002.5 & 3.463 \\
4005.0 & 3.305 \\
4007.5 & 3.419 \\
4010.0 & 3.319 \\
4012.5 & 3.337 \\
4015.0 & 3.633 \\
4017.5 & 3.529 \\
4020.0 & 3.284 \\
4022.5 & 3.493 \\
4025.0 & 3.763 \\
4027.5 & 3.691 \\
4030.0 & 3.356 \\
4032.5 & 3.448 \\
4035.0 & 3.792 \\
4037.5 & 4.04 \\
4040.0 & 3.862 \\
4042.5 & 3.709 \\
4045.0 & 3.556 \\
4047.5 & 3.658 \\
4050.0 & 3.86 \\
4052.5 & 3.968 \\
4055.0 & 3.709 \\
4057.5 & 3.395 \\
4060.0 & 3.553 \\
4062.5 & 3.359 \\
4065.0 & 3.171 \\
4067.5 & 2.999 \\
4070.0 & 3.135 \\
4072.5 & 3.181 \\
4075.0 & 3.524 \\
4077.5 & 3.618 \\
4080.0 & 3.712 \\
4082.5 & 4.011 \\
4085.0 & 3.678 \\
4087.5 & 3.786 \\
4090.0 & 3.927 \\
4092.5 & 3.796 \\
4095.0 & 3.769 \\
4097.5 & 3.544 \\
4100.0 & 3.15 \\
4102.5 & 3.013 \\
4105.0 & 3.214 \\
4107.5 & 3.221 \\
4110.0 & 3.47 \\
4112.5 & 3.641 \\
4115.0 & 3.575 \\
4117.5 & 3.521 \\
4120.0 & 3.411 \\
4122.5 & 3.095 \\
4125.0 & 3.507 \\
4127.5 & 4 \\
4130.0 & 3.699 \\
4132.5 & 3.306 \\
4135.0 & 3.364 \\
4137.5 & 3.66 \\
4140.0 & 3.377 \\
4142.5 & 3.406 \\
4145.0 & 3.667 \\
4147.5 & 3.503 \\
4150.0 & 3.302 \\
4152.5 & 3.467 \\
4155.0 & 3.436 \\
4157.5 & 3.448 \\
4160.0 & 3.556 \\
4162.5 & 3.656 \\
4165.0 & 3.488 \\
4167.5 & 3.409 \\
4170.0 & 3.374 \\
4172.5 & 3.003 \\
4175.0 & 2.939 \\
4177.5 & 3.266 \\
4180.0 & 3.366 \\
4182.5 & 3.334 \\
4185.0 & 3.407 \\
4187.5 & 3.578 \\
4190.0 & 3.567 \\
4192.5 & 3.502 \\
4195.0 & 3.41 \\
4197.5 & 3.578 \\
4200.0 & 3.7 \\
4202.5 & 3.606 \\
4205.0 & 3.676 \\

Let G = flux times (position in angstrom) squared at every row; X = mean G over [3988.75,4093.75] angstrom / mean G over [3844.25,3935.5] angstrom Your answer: 1.47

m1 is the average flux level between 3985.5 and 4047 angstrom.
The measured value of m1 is 3.53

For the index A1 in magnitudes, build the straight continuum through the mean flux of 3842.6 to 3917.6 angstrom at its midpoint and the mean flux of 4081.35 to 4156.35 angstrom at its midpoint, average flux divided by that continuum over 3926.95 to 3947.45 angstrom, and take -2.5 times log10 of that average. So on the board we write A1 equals 0.25 mag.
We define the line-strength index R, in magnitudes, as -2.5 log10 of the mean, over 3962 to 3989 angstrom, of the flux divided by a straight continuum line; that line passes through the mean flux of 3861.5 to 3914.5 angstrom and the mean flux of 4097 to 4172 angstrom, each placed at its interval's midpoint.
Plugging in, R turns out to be 0.128 mag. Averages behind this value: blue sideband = 2.7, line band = 2.64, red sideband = 3.44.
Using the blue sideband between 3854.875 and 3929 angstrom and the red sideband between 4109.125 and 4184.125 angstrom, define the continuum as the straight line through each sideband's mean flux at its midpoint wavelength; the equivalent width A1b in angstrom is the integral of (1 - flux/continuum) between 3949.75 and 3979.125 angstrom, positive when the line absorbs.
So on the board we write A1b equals 3.5 angstrom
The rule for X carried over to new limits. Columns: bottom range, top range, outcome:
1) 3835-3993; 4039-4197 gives 1.46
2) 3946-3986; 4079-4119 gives 1.40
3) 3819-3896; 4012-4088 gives 1.63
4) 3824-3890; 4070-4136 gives 1.68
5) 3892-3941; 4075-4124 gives 1.43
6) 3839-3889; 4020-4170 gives 1.63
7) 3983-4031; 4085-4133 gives 1.07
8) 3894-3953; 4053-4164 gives 1.40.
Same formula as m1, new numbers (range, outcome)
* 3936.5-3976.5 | 2.55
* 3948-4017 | 3.02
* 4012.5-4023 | 3.47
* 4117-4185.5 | 3.43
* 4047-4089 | 3.55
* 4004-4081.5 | 3.53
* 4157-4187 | 3.36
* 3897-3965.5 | 2.73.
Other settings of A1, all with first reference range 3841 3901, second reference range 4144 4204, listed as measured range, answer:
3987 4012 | -0.18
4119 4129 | -0.07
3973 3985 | -0.04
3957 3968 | 0.15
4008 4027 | -0.17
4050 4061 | -0.19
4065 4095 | -0.13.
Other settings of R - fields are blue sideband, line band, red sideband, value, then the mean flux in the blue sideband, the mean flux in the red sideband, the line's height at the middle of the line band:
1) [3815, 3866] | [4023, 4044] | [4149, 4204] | -0.23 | 2.38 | 3.43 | 2.98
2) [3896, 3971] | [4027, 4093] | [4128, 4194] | -0.17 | 2.66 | 3.43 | 3.09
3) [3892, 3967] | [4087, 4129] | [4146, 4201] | -0.09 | 2.72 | 3.42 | 3.23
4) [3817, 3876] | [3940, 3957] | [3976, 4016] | 0.05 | 2.36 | 3.35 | 3.04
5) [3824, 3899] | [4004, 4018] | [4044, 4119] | -0.08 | 2.43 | 3.52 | 3.17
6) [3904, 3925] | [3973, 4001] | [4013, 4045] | 0.06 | 3.07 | 3.62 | 3.42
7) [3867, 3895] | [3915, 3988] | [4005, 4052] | 0.15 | 2.48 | 3.6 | 3.01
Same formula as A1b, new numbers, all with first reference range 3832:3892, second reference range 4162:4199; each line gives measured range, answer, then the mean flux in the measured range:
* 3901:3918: -4.0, 3.16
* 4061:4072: -0.5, 3.18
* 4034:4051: -4.7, 3.78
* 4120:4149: -2.3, 3.5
